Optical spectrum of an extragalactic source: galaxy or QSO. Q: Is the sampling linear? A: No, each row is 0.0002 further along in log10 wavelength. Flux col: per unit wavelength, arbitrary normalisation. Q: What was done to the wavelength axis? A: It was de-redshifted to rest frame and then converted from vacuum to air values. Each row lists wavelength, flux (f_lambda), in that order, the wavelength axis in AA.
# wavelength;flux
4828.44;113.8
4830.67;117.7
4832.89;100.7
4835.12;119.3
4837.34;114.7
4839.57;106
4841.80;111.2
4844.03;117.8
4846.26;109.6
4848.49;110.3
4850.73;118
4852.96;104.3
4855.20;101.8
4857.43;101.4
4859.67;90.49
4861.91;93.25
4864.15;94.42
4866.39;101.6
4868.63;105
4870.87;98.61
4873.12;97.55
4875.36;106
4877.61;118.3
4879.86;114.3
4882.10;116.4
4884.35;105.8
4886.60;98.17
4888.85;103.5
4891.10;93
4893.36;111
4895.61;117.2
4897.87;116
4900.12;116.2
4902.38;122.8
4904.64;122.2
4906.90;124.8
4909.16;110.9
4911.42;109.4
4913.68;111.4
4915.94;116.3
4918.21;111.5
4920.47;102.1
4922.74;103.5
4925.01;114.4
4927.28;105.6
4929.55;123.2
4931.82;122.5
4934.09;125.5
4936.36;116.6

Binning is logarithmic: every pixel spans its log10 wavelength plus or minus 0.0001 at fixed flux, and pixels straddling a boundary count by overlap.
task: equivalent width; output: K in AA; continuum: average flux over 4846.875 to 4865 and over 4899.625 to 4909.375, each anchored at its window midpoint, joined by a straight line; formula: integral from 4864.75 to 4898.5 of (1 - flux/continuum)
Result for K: 1.56 AA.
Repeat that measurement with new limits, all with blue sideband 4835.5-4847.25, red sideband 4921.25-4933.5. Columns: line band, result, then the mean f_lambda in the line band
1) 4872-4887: 0.6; 109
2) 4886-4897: 0.8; 105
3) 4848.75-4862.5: 1.3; 102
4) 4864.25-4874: 1.1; 100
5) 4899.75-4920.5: -0.3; 115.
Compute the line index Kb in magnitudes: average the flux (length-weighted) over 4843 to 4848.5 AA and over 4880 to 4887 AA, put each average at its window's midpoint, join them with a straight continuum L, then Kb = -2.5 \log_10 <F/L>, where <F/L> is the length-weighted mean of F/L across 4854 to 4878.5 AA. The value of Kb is 0.10 mag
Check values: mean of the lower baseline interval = 113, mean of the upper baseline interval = 109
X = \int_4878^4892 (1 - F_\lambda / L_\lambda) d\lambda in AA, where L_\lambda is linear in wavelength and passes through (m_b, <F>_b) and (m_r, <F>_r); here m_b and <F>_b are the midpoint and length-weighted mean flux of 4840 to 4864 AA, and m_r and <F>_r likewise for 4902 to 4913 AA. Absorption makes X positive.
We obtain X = 0.8 AA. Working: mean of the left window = 105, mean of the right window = 117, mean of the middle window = 106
